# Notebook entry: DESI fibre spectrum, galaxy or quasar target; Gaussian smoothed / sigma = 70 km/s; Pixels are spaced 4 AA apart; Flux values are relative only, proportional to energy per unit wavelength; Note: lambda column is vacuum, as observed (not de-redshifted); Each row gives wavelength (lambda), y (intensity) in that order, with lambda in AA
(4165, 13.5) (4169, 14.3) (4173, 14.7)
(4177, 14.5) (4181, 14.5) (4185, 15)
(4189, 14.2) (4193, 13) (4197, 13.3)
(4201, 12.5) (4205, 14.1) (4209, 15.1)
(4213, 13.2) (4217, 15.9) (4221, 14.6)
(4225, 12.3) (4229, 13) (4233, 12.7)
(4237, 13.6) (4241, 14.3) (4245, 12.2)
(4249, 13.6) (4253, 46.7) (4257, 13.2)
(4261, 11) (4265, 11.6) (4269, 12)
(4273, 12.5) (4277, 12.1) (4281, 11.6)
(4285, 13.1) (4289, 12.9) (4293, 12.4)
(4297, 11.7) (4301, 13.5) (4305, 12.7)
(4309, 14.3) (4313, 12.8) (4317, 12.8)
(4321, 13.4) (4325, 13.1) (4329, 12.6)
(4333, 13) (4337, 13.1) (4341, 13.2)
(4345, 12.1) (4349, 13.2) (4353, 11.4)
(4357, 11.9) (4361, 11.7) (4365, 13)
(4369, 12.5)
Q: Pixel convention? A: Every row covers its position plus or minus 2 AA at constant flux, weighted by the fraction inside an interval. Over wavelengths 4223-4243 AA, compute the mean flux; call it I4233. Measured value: 13.2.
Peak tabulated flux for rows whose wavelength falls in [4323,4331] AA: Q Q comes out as 13.1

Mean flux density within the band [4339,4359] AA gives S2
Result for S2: 12.4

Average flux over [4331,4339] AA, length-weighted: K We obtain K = 13.1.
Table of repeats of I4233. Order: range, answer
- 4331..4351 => 12.9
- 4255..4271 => 11.9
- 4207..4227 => 14.2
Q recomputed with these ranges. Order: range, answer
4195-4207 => 14.1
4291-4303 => 13.5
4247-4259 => 46.7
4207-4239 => 15.9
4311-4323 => 13.4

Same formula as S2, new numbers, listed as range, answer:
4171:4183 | 14.6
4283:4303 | 12.7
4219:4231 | 13.3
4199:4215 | 13.7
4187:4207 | 13.4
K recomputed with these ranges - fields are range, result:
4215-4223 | 15.2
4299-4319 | 13.2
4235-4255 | 20.1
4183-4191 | 14.6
